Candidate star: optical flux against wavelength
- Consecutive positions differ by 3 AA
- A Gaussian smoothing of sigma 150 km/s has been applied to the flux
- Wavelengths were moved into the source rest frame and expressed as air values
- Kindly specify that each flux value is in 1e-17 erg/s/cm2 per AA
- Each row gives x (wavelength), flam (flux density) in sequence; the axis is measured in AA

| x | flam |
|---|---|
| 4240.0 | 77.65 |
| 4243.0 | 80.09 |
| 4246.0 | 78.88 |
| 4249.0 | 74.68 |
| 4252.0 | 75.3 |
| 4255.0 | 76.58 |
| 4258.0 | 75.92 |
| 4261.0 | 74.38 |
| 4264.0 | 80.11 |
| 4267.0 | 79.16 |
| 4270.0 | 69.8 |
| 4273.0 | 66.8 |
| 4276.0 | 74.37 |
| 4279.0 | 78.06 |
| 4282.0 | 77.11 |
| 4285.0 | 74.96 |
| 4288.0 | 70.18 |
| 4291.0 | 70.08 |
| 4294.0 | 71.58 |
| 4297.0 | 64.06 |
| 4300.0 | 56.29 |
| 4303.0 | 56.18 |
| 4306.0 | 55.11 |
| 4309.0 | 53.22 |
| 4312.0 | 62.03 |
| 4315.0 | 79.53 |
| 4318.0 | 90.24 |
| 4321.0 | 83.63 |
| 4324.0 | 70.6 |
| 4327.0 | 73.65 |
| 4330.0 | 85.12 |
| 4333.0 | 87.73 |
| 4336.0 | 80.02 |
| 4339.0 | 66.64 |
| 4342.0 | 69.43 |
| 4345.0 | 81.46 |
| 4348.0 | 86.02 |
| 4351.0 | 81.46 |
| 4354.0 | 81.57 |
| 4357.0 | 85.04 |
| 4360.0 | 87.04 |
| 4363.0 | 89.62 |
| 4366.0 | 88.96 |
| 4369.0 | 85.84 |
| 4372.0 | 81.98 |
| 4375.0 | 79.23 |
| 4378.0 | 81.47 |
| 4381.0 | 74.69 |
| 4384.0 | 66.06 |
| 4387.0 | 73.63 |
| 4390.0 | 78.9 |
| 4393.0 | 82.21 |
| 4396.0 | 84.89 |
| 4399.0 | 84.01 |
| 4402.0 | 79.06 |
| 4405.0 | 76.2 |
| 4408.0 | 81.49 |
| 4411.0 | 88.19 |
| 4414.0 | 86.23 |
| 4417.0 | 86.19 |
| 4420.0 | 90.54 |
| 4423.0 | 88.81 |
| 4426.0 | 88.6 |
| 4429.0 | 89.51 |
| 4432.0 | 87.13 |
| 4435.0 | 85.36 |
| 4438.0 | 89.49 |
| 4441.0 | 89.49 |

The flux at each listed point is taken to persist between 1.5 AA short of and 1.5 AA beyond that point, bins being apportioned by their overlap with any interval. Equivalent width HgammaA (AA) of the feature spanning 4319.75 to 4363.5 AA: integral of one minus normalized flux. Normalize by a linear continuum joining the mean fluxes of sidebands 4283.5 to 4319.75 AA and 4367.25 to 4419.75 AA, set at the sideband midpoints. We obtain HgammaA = -4.4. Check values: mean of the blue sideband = 67.1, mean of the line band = 80.4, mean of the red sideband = 80.9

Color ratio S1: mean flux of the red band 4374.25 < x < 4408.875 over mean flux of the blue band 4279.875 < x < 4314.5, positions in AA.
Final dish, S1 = 1.2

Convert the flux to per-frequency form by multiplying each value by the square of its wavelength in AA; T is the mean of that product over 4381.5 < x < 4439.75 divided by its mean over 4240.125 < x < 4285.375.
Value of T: 1.18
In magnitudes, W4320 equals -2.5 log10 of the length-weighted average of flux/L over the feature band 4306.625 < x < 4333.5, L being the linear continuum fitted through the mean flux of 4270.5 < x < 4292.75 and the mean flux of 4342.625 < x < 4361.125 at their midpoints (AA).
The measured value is 0.05 mag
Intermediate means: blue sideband 72.9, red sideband 83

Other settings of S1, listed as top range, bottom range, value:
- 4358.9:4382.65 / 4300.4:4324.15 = 1.22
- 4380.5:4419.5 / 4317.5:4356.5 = 1.01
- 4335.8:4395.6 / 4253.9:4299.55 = 1.10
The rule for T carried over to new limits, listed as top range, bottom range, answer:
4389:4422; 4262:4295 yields 1.20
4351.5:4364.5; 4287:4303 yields 1.35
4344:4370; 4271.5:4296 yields 1.21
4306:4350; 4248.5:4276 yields 1.05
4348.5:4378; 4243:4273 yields 1.17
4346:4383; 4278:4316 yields 1.29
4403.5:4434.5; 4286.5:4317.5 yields 1.41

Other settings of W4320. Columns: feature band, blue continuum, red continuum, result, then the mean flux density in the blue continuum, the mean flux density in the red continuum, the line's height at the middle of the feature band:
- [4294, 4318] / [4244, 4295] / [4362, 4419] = 0.21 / 74.7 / 81.5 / 76.7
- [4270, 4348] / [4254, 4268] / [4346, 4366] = 0.13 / 77.2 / 85.3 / 81.3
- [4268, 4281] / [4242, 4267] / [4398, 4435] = 0.08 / 77.1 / 85.5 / 78.1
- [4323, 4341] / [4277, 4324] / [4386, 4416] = -0.06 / 69.6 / 81.7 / 73.4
